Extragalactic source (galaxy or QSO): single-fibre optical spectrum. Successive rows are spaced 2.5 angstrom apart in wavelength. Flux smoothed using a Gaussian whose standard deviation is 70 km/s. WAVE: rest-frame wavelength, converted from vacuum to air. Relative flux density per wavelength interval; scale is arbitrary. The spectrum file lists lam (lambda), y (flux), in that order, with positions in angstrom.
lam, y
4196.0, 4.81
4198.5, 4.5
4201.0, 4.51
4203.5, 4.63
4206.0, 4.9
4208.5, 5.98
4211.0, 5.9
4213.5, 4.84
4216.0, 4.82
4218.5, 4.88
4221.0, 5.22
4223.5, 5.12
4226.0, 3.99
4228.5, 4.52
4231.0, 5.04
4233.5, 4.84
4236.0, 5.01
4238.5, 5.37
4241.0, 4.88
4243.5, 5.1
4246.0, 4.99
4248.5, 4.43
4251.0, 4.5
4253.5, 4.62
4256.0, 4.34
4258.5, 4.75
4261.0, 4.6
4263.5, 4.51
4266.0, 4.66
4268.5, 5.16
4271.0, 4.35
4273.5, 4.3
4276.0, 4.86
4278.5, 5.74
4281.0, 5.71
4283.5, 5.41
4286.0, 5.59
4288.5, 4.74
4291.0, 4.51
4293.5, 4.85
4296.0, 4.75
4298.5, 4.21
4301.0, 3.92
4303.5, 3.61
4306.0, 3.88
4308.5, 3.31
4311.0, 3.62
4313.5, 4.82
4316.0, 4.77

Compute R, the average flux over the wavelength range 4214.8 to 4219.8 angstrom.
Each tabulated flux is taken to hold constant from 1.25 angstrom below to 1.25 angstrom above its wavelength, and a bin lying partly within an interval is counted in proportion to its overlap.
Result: 4.85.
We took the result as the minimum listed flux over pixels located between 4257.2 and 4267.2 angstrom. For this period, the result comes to 4.51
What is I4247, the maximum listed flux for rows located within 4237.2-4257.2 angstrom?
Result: 5.37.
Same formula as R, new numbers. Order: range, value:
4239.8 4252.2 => 4.78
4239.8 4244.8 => 4.99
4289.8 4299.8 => 4.58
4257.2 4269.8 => 4.73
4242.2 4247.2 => 5.04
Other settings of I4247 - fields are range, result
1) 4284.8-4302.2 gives 5.59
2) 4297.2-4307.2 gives 4.21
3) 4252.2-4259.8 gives 4.75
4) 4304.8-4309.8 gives 3.88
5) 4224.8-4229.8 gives 4.52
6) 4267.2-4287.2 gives 5.74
